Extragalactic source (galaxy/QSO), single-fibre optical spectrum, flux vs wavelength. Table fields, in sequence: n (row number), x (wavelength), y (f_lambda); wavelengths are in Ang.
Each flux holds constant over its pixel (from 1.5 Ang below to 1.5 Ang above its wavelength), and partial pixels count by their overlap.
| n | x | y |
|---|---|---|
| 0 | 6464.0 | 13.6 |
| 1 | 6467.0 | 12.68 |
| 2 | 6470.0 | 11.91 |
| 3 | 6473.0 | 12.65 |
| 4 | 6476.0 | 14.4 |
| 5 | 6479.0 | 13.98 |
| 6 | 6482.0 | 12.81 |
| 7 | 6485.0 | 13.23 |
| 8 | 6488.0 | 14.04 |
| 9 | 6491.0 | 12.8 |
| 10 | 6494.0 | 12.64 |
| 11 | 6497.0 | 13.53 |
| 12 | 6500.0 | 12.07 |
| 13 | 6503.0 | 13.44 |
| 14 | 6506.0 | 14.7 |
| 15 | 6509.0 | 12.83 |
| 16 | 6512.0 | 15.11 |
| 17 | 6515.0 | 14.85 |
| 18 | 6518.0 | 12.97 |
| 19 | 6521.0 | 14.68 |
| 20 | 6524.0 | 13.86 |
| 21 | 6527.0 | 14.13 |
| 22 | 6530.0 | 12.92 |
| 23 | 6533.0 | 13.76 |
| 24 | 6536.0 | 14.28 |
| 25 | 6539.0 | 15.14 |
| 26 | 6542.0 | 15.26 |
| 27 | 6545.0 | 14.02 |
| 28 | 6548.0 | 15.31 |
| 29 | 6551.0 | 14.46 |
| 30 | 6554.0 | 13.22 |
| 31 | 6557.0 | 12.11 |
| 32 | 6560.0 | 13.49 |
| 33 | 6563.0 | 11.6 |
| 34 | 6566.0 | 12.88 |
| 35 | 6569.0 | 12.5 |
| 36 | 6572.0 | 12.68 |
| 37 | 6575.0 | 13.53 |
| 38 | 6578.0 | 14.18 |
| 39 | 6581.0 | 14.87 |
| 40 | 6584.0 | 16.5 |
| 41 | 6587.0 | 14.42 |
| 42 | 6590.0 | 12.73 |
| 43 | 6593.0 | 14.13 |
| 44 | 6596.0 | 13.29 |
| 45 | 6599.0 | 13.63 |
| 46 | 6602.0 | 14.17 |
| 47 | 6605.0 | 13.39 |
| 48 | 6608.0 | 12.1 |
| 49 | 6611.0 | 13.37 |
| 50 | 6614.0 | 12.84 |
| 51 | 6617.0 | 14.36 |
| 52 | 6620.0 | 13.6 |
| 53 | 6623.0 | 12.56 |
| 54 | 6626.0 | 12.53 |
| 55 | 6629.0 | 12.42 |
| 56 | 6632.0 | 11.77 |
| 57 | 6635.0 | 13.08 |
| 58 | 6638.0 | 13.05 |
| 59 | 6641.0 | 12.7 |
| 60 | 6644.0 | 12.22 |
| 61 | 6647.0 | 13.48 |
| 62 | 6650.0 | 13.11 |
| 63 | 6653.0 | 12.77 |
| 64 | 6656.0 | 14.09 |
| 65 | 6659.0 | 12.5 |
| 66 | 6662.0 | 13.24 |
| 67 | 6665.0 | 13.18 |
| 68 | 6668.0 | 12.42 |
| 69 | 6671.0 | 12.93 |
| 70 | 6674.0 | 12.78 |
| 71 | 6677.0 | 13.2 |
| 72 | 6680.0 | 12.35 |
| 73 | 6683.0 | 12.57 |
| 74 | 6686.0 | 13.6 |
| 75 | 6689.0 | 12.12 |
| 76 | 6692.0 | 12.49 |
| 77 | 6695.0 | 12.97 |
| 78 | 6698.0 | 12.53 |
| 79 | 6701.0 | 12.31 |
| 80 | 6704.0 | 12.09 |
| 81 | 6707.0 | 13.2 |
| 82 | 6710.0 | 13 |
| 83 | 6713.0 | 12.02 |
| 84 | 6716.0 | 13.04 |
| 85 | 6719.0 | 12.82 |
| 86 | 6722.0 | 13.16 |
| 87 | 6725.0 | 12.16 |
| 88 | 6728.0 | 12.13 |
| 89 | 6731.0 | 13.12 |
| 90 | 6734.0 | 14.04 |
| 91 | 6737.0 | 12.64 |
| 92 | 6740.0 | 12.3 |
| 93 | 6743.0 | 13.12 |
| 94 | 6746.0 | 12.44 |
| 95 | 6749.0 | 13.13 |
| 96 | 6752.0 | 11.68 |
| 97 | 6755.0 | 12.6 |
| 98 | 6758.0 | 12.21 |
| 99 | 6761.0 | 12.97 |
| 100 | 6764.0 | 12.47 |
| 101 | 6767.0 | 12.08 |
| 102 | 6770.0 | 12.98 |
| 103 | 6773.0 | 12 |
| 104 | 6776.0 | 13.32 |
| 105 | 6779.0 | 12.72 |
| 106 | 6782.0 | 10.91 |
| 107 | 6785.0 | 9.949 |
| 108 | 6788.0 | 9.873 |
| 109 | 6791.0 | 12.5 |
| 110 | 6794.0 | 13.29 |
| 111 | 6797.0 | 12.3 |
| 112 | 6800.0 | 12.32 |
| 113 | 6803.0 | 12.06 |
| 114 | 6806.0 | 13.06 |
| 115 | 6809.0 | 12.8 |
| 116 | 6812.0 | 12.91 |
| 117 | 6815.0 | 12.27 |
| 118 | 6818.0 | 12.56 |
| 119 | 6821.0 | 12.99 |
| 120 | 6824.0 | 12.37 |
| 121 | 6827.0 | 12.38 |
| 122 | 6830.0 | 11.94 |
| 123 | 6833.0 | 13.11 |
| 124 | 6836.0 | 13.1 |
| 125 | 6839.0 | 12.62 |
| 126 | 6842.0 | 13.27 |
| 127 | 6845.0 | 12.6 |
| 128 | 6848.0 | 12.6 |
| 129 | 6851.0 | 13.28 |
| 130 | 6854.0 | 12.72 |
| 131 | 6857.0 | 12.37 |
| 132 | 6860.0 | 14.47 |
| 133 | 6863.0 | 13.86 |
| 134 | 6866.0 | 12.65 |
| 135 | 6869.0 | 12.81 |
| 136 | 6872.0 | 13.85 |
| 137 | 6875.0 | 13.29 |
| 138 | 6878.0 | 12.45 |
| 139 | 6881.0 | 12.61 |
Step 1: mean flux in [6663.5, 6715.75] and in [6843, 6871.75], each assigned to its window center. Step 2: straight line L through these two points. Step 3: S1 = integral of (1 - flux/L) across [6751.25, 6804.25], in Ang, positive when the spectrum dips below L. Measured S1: 3.16 Ang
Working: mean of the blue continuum 12.7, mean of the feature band 12.1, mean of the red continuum 13.1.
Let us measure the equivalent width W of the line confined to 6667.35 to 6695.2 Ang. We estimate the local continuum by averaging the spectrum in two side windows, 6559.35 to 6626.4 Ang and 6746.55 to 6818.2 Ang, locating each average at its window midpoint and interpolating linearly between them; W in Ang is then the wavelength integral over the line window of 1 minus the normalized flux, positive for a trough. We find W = 0.4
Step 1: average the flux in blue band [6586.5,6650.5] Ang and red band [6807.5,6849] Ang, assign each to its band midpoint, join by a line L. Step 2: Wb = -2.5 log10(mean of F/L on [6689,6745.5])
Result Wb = 0.02 mag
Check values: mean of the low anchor 13.1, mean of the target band 12.7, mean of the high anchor 12.7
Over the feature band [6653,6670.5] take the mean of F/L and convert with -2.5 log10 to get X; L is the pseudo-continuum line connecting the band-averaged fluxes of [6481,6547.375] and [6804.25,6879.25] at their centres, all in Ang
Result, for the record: 0.03 mag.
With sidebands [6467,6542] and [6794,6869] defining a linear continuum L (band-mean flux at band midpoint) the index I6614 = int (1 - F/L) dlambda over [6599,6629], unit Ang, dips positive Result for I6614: 0.3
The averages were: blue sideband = 13.6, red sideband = 12.8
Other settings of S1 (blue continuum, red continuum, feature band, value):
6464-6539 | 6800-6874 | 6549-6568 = 0.6 Ang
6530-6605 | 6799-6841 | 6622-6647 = 1.7 Ang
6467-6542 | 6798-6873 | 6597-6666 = 1.4 Ang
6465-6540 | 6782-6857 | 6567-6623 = -1.7 Ang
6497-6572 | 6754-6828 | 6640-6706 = 0.8 Ang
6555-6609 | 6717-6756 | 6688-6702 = 0.5 Ang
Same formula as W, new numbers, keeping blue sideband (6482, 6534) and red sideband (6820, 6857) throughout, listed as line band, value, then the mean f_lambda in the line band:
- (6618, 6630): 0.4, 12.9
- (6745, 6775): 1.1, 12.5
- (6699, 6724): 0.7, 12.7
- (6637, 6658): 0.3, 13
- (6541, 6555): -1.0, 14.5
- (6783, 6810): 1.8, 12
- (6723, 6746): 0.4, 12.8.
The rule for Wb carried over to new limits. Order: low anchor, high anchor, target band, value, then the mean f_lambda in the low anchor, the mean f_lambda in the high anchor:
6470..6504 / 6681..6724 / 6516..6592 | -0.06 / 13.2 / 12.7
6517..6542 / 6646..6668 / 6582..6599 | -0.04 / 14.1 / 13.1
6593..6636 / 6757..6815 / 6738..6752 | -0.01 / 13.1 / 12.2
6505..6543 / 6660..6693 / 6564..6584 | 0.01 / 14.2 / 12.8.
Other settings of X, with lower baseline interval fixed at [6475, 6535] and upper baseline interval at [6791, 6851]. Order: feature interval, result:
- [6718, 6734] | 0.01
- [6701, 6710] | 0.03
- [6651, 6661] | 0.00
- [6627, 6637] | 0.07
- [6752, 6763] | 0.03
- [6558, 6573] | 0.07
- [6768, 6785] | 0.06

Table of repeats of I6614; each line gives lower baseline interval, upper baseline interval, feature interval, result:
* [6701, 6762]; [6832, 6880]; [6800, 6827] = 0.7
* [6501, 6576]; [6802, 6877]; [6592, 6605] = -0.2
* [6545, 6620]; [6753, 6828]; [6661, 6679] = 0.2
